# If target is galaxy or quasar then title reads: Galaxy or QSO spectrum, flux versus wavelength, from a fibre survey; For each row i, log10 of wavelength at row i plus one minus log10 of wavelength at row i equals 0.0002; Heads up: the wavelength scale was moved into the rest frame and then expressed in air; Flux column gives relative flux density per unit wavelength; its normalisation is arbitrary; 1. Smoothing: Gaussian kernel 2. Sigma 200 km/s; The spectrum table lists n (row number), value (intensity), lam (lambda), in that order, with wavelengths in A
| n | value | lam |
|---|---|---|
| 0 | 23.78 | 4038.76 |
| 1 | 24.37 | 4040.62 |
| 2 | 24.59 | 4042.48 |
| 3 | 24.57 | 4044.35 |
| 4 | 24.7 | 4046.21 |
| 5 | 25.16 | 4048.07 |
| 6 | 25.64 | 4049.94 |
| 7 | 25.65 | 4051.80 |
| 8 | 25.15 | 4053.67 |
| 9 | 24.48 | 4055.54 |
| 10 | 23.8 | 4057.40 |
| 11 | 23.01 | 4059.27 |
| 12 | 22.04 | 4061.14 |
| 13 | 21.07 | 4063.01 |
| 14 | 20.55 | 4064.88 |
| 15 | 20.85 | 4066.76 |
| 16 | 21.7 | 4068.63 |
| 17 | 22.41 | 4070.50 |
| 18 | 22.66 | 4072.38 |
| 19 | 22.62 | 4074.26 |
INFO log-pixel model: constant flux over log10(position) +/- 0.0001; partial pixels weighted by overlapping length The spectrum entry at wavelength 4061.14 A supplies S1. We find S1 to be 22.04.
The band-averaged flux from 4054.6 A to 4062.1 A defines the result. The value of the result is 23.3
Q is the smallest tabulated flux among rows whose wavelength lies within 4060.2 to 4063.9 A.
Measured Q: 21.07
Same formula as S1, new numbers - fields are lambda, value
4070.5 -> 22.41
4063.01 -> 21.07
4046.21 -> 24.7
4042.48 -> 24.59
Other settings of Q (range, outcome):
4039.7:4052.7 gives 24.37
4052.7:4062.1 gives 22.04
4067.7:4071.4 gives 21.7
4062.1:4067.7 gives 20.55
